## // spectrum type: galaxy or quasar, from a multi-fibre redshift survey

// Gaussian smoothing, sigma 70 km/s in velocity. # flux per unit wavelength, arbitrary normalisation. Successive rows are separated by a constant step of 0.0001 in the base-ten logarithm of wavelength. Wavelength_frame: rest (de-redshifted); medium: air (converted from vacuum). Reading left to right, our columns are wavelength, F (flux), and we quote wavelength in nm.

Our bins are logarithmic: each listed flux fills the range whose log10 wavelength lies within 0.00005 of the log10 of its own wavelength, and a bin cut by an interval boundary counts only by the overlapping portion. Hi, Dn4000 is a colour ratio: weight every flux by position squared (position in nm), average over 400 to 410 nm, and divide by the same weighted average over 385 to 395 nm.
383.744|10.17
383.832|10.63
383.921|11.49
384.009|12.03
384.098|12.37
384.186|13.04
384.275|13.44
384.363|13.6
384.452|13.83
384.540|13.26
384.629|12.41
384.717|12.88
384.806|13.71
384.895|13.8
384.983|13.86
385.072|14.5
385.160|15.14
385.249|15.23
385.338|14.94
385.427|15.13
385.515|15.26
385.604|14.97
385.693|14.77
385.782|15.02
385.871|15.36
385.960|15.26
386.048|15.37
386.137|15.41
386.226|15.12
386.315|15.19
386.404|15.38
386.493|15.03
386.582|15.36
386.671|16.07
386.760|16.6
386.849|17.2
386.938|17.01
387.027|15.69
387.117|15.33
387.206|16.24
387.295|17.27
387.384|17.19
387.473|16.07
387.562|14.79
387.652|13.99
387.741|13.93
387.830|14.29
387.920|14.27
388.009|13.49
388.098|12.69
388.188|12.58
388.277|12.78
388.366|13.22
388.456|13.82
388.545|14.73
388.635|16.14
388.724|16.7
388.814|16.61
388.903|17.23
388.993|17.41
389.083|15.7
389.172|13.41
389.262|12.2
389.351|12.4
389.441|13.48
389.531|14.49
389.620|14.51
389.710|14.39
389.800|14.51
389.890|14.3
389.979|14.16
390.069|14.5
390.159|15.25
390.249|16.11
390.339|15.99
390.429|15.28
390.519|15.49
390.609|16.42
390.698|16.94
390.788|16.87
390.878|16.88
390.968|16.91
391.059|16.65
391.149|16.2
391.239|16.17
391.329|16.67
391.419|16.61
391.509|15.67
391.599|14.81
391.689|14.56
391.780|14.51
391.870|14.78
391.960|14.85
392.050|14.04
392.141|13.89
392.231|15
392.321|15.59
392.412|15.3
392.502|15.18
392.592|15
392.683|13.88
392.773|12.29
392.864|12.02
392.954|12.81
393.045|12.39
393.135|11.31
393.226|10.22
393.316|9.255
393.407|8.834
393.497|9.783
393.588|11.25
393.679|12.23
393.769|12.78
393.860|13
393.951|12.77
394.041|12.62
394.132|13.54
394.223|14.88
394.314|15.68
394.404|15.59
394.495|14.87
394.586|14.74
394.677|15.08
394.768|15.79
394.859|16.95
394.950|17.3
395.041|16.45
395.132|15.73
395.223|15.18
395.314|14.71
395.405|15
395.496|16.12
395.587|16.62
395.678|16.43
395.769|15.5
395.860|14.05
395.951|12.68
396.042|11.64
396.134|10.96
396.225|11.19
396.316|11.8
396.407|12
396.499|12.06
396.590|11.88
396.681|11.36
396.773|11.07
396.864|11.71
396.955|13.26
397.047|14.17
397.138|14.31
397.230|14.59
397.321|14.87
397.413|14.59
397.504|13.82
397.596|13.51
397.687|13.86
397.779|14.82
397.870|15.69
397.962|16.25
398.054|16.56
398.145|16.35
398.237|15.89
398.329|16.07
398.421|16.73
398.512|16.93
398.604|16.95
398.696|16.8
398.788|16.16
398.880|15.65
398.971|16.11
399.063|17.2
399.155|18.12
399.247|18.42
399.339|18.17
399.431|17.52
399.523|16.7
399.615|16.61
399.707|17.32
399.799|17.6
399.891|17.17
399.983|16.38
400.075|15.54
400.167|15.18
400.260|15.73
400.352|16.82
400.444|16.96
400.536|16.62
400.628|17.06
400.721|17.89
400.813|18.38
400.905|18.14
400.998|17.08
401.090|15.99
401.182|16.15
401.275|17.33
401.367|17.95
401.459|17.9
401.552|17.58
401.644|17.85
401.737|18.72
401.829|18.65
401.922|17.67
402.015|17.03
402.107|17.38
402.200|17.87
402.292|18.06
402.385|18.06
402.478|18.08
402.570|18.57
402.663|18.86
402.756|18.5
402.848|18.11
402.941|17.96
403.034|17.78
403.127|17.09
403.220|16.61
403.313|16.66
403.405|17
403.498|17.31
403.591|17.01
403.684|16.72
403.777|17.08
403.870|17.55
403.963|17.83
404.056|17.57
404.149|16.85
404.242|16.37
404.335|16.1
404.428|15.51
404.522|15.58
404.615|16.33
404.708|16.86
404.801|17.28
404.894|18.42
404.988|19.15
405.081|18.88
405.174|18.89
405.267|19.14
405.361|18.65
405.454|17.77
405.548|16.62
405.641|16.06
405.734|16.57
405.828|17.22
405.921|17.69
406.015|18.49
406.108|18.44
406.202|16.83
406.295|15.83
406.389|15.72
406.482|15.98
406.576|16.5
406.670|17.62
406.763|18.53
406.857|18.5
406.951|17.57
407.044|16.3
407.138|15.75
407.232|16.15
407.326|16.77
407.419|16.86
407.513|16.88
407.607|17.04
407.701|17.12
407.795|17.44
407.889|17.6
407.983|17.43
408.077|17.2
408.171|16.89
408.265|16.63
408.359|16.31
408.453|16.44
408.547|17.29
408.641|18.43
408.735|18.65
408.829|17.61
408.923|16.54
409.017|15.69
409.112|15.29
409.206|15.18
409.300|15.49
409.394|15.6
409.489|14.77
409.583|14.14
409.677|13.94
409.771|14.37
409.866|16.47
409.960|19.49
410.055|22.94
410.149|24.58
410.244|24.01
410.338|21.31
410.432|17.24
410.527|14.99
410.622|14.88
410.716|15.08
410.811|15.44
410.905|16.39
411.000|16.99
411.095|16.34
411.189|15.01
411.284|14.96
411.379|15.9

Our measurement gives 1.3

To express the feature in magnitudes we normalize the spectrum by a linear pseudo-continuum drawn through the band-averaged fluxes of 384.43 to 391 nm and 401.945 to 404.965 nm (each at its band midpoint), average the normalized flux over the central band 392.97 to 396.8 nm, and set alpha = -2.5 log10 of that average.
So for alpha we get 0.195 mag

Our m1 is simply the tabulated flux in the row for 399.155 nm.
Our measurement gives 18.12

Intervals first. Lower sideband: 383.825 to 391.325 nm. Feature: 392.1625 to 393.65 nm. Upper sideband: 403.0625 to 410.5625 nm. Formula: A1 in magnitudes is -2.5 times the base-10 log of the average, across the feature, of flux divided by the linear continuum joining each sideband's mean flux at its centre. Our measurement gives 0.23 mag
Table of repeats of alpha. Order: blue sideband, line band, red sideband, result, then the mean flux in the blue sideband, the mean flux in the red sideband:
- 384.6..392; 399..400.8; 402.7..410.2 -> -0.04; 15.1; 17.2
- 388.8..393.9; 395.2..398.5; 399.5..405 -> 0.12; 14.4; 17.3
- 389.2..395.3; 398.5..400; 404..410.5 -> -0.09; 14.4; 17.3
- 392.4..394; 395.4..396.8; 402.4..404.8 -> 0.04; 12.2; 17.2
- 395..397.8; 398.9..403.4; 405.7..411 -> -0.16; 13.7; 17.1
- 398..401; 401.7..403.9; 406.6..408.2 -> -0.04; 16.9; 17.1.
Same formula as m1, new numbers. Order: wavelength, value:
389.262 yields 12.2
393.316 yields 9.255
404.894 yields 18.42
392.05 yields 14.04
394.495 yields 14.87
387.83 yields 14.29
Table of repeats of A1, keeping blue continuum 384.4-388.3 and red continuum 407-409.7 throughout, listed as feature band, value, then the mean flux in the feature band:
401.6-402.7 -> -0.13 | 18.1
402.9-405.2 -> -0.07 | 17.2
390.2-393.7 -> 0.07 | 14.3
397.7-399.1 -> -0.03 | 16.2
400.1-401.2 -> -0.06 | 16.8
